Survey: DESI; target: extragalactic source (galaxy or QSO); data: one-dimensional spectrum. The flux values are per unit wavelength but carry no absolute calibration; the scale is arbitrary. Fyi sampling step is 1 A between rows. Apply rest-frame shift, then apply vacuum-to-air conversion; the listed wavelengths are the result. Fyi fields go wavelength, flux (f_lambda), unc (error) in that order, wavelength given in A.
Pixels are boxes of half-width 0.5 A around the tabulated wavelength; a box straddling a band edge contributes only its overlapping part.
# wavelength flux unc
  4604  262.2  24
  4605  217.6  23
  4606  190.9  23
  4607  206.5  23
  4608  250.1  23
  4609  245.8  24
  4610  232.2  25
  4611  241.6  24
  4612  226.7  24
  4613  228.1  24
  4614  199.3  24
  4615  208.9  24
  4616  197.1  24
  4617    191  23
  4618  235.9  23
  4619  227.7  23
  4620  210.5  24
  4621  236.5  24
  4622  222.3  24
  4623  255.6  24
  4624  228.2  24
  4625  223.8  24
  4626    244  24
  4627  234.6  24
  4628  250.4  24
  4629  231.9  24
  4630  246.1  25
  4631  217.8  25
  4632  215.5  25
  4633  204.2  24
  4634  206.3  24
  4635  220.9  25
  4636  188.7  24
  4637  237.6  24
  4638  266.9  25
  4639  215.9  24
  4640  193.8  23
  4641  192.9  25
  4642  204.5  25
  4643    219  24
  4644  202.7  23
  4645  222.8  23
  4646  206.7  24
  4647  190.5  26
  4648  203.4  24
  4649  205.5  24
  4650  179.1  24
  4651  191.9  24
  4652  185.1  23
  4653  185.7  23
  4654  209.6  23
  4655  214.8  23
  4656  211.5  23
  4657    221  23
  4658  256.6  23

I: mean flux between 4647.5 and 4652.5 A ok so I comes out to 193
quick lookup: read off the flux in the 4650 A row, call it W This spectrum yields 179.1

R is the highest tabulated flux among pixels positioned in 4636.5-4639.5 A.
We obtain 266.9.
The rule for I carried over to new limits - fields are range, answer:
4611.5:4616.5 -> 212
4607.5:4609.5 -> 248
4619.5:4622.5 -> 223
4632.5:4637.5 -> 212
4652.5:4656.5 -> 205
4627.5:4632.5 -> 232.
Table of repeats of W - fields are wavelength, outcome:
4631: 217.8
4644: 202.7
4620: 210.5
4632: 215.5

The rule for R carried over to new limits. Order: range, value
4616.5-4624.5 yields 255.6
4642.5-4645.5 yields 222.8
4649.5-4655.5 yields 214.8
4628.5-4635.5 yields 246.1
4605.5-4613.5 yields 250.1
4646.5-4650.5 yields 205.5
